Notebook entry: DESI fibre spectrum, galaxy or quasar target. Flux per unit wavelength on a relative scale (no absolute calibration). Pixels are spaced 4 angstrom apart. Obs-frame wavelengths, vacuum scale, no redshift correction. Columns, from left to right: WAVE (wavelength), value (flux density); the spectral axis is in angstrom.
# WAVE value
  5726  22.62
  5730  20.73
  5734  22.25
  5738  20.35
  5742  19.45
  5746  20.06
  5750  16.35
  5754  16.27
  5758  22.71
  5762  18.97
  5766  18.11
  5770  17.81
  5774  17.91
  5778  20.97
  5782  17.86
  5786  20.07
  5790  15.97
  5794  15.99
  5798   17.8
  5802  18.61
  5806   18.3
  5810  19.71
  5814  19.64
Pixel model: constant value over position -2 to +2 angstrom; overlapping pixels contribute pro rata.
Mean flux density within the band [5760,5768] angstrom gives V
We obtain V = 18.5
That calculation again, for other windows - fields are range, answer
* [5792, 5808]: 17.7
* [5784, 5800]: 17.5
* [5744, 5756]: 17.6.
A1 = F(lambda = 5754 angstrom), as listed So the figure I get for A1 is 16.27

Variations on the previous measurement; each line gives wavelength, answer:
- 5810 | 19.71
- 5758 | 22.71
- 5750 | 16.35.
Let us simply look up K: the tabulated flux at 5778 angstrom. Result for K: 20.97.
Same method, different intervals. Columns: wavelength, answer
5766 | 18.11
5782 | 17.86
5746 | 20.06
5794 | 15.99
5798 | 17.8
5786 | 20.07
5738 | 20.35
